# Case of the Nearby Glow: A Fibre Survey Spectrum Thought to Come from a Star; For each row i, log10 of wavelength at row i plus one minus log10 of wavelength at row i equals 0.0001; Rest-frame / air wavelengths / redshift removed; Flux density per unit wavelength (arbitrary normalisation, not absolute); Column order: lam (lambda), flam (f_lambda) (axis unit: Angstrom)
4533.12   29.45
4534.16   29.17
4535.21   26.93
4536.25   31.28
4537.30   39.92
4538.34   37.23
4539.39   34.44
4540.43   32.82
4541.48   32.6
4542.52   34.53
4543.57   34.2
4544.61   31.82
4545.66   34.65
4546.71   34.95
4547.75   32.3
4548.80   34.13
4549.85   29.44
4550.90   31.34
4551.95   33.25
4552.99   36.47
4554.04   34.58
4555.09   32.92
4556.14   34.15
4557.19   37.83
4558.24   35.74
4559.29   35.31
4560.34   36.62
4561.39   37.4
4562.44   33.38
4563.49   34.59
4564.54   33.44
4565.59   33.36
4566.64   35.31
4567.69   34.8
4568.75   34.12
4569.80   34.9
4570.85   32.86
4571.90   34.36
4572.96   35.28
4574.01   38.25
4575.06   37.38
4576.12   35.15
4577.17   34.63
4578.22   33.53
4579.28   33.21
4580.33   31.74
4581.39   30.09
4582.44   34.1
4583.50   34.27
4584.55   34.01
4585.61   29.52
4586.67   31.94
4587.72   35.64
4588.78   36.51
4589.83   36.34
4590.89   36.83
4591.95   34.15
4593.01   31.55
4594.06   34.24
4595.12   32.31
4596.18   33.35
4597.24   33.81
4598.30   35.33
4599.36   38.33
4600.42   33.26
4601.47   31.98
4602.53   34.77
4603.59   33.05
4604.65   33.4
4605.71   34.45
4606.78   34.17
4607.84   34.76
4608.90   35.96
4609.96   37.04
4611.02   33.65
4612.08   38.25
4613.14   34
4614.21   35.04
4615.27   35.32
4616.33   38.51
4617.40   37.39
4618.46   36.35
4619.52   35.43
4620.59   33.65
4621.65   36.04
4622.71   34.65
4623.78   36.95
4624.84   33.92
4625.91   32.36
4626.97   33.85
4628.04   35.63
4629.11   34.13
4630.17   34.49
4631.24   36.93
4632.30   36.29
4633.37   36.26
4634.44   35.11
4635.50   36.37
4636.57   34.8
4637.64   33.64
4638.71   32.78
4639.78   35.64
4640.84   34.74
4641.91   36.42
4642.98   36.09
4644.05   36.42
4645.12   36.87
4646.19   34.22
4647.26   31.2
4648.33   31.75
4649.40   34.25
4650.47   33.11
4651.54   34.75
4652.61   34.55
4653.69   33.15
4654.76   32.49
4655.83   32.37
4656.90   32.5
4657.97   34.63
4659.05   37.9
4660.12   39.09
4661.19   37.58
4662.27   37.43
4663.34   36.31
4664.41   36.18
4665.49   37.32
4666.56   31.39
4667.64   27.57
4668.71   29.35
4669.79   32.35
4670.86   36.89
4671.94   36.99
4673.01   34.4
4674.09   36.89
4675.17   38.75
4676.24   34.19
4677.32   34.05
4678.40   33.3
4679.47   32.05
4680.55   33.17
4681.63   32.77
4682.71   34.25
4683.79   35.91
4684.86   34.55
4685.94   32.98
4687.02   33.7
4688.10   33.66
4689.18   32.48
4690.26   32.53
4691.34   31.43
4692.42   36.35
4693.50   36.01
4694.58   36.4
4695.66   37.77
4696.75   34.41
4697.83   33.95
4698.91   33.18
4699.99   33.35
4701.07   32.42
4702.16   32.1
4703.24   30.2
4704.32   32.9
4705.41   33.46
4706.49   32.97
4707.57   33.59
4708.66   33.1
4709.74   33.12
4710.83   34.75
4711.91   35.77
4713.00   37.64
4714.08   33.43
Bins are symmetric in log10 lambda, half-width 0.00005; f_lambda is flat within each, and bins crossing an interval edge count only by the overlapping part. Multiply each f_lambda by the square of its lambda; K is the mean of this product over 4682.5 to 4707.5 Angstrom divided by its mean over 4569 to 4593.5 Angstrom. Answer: 1.0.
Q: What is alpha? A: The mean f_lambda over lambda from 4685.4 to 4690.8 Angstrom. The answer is 33.1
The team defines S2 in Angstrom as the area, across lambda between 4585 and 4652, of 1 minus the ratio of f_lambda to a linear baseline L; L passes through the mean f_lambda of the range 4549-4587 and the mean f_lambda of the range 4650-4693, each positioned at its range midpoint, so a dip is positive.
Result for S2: -1.1 Angstrom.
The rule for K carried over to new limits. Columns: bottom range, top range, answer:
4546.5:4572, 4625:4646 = 1.06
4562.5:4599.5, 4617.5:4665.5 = 1.05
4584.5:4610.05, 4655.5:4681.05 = 1.05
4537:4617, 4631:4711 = 1.04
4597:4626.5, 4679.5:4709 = 0.99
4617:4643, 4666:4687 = 0.98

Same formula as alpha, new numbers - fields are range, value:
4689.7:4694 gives 34.1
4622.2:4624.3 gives 35.7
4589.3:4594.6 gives 34.6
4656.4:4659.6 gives 35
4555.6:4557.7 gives 35.9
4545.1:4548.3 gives 33.9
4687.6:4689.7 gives 33.1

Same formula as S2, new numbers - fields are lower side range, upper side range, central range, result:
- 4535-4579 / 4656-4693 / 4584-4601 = 0.1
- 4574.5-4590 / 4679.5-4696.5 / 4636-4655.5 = -0.1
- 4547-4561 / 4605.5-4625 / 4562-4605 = 0.9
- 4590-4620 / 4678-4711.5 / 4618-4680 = -0.8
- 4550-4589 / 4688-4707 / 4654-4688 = -0.7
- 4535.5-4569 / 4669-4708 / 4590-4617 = -0.4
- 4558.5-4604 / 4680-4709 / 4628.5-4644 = -0.6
